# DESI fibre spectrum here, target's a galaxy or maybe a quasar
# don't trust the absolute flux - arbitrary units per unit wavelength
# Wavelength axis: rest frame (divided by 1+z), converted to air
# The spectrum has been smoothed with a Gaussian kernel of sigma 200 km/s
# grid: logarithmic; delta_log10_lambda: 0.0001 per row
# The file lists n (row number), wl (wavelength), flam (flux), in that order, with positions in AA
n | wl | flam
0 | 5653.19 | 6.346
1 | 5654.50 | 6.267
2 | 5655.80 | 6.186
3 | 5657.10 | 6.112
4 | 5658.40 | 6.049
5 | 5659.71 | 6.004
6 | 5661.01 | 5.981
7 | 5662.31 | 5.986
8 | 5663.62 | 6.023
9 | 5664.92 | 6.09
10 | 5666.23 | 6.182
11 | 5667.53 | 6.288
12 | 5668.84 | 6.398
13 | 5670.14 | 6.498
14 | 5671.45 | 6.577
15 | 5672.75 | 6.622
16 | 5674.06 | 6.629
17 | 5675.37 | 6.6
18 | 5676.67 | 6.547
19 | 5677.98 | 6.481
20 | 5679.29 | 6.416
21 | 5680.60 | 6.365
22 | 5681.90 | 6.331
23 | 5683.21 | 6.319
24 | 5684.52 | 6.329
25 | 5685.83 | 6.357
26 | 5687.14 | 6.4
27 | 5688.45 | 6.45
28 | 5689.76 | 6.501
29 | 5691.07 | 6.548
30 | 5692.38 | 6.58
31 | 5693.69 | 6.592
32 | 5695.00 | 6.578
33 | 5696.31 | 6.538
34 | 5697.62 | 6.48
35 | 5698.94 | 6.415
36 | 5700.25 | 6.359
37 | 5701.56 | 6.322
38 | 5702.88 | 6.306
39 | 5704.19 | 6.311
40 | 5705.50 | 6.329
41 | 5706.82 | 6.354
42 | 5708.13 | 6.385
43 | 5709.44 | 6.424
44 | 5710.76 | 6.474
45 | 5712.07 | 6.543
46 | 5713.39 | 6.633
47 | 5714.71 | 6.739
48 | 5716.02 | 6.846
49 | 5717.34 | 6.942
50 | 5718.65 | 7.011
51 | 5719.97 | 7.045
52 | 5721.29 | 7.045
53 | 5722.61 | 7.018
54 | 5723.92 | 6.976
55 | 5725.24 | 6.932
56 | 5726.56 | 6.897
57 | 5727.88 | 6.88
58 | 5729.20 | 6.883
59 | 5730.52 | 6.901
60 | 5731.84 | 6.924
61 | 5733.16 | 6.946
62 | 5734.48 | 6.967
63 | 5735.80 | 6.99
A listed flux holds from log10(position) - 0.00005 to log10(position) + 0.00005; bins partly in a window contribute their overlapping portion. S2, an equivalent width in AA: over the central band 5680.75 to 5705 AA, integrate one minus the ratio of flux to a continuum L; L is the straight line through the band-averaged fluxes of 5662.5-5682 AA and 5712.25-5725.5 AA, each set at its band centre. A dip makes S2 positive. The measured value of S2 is 0.7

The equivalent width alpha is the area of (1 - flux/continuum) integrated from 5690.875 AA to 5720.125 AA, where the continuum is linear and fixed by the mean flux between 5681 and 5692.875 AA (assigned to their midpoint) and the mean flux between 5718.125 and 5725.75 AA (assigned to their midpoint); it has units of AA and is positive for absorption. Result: 0.8 AA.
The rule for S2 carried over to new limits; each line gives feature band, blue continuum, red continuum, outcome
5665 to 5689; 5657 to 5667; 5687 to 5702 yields -0.7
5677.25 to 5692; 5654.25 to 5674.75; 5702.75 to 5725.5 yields 0.0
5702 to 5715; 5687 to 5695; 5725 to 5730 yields 0.5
